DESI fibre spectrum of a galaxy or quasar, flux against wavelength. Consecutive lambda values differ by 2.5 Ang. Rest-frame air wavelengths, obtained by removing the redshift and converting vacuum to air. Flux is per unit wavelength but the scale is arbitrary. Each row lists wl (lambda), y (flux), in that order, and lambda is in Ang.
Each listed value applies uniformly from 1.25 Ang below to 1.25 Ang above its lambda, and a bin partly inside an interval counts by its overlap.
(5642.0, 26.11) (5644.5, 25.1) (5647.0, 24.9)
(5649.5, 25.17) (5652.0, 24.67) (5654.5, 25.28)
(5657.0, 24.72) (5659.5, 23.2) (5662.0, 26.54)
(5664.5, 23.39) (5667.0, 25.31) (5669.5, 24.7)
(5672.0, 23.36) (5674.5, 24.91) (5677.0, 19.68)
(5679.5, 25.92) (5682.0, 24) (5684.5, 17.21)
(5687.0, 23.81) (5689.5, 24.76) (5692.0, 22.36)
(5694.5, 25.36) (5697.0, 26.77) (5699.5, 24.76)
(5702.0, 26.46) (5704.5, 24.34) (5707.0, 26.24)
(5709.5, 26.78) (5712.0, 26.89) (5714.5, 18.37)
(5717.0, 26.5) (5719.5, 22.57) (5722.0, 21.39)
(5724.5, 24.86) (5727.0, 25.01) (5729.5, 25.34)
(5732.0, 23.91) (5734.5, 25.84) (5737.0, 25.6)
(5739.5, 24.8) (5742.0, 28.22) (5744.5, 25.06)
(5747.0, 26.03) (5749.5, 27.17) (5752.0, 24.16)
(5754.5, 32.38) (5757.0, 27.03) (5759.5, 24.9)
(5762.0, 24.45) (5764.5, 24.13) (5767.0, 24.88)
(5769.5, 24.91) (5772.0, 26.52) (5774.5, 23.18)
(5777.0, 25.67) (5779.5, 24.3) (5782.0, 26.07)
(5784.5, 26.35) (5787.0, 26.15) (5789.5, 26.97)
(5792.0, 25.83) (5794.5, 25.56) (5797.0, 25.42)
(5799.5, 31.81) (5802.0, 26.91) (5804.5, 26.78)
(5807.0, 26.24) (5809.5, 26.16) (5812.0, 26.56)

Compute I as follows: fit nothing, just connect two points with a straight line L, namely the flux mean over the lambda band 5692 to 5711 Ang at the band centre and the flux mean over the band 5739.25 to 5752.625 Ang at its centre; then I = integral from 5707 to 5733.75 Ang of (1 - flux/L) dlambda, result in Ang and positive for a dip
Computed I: 1.57 Ang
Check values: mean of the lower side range 25.6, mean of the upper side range 26.1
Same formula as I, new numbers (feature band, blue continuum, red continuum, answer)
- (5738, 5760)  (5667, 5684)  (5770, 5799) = -1.4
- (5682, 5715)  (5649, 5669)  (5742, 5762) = 1.7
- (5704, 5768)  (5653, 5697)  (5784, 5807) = 0.3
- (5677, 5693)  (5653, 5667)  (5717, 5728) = 1.0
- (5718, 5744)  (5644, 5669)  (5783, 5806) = 1.1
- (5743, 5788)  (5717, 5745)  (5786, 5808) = 0.2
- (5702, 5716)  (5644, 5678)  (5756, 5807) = 0.1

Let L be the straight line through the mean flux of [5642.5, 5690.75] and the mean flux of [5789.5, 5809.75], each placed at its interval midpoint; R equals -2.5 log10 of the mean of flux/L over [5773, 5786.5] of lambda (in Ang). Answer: 0.05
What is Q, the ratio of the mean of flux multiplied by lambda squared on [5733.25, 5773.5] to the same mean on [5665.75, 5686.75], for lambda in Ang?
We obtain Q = 1.15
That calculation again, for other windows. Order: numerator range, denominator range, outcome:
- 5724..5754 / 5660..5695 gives 1.11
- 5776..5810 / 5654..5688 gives 1.17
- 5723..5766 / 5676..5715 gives 1.09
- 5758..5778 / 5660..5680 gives 1.07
